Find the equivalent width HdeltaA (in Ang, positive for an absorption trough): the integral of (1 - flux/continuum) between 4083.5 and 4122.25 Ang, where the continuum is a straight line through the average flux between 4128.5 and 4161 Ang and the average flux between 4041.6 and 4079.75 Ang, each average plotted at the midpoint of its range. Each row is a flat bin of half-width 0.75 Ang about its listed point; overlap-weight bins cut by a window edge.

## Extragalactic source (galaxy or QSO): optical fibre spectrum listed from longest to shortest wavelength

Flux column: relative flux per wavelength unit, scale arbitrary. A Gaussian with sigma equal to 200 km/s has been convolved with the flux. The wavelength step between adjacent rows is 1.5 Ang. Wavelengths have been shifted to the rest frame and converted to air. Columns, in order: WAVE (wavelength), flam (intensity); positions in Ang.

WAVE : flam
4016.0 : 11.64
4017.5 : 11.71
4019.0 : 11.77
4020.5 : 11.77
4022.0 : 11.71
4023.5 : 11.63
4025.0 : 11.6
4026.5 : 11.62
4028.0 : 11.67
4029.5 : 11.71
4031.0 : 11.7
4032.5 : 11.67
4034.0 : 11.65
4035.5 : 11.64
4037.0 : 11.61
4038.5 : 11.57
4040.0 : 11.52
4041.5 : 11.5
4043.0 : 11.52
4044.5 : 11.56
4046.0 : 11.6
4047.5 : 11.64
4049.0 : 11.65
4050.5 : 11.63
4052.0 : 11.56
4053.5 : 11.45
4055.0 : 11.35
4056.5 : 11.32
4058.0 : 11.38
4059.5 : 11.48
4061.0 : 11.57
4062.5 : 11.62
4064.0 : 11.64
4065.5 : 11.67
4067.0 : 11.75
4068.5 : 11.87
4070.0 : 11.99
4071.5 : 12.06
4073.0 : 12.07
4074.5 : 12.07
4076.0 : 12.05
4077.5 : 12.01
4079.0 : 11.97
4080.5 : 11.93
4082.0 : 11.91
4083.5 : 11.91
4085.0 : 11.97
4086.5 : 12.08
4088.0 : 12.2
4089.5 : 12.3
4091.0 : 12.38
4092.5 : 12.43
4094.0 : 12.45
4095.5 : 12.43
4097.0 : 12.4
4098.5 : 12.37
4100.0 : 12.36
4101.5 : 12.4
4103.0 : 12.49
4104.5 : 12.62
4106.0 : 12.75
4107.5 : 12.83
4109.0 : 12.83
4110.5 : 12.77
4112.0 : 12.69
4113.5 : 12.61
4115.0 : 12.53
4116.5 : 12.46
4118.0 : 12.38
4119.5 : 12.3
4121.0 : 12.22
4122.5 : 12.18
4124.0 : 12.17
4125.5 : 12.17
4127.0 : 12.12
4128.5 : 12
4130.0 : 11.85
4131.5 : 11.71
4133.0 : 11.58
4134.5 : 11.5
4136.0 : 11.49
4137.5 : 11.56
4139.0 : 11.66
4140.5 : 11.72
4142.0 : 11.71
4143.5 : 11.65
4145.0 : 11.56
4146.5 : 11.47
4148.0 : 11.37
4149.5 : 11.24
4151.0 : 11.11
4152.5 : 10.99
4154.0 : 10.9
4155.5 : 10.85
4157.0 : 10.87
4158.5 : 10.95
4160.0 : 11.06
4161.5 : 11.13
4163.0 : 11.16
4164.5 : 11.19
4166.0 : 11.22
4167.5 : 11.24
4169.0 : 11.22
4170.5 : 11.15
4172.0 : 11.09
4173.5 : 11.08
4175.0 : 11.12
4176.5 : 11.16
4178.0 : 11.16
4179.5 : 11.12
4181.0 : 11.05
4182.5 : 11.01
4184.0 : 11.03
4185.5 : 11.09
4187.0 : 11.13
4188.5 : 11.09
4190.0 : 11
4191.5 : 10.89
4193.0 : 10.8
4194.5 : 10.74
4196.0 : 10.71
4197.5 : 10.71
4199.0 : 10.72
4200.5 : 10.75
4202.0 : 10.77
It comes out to -3.0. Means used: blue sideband 11.7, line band 12.4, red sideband 11.4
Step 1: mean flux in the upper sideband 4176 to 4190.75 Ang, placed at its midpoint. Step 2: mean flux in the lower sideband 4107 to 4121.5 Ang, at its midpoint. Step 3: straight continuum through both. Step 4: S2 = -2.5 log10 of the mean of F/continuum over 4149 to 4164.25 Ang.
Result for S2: 0.060 mag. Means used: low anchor 12.6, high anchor 11.1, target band 11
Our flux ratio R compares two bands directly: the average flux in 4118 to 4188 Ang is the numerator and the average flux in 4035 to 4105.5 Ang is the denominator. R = 0.96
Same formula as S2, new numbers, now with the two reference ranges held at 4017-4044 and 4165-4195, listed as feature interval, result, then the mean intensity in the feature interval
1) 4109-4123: -0.11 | 12.5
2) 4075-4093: -0.06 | 12.1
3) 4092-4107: -0.10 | 12.5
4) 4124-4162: -0.02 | 11.5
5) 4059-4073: -0.02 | 11.8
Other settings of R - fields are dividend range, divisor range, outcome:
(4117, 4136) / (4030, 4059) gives 1.04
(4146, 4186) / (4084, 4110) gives 0.89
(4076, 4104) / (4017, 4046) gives 1.05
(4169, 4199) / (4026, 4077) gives 0.94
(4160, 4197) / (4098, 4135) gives 0.90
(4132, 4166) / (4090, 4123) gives 0.90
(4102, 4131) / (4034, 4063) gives 1.08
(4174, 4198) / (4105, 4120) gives 0.87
